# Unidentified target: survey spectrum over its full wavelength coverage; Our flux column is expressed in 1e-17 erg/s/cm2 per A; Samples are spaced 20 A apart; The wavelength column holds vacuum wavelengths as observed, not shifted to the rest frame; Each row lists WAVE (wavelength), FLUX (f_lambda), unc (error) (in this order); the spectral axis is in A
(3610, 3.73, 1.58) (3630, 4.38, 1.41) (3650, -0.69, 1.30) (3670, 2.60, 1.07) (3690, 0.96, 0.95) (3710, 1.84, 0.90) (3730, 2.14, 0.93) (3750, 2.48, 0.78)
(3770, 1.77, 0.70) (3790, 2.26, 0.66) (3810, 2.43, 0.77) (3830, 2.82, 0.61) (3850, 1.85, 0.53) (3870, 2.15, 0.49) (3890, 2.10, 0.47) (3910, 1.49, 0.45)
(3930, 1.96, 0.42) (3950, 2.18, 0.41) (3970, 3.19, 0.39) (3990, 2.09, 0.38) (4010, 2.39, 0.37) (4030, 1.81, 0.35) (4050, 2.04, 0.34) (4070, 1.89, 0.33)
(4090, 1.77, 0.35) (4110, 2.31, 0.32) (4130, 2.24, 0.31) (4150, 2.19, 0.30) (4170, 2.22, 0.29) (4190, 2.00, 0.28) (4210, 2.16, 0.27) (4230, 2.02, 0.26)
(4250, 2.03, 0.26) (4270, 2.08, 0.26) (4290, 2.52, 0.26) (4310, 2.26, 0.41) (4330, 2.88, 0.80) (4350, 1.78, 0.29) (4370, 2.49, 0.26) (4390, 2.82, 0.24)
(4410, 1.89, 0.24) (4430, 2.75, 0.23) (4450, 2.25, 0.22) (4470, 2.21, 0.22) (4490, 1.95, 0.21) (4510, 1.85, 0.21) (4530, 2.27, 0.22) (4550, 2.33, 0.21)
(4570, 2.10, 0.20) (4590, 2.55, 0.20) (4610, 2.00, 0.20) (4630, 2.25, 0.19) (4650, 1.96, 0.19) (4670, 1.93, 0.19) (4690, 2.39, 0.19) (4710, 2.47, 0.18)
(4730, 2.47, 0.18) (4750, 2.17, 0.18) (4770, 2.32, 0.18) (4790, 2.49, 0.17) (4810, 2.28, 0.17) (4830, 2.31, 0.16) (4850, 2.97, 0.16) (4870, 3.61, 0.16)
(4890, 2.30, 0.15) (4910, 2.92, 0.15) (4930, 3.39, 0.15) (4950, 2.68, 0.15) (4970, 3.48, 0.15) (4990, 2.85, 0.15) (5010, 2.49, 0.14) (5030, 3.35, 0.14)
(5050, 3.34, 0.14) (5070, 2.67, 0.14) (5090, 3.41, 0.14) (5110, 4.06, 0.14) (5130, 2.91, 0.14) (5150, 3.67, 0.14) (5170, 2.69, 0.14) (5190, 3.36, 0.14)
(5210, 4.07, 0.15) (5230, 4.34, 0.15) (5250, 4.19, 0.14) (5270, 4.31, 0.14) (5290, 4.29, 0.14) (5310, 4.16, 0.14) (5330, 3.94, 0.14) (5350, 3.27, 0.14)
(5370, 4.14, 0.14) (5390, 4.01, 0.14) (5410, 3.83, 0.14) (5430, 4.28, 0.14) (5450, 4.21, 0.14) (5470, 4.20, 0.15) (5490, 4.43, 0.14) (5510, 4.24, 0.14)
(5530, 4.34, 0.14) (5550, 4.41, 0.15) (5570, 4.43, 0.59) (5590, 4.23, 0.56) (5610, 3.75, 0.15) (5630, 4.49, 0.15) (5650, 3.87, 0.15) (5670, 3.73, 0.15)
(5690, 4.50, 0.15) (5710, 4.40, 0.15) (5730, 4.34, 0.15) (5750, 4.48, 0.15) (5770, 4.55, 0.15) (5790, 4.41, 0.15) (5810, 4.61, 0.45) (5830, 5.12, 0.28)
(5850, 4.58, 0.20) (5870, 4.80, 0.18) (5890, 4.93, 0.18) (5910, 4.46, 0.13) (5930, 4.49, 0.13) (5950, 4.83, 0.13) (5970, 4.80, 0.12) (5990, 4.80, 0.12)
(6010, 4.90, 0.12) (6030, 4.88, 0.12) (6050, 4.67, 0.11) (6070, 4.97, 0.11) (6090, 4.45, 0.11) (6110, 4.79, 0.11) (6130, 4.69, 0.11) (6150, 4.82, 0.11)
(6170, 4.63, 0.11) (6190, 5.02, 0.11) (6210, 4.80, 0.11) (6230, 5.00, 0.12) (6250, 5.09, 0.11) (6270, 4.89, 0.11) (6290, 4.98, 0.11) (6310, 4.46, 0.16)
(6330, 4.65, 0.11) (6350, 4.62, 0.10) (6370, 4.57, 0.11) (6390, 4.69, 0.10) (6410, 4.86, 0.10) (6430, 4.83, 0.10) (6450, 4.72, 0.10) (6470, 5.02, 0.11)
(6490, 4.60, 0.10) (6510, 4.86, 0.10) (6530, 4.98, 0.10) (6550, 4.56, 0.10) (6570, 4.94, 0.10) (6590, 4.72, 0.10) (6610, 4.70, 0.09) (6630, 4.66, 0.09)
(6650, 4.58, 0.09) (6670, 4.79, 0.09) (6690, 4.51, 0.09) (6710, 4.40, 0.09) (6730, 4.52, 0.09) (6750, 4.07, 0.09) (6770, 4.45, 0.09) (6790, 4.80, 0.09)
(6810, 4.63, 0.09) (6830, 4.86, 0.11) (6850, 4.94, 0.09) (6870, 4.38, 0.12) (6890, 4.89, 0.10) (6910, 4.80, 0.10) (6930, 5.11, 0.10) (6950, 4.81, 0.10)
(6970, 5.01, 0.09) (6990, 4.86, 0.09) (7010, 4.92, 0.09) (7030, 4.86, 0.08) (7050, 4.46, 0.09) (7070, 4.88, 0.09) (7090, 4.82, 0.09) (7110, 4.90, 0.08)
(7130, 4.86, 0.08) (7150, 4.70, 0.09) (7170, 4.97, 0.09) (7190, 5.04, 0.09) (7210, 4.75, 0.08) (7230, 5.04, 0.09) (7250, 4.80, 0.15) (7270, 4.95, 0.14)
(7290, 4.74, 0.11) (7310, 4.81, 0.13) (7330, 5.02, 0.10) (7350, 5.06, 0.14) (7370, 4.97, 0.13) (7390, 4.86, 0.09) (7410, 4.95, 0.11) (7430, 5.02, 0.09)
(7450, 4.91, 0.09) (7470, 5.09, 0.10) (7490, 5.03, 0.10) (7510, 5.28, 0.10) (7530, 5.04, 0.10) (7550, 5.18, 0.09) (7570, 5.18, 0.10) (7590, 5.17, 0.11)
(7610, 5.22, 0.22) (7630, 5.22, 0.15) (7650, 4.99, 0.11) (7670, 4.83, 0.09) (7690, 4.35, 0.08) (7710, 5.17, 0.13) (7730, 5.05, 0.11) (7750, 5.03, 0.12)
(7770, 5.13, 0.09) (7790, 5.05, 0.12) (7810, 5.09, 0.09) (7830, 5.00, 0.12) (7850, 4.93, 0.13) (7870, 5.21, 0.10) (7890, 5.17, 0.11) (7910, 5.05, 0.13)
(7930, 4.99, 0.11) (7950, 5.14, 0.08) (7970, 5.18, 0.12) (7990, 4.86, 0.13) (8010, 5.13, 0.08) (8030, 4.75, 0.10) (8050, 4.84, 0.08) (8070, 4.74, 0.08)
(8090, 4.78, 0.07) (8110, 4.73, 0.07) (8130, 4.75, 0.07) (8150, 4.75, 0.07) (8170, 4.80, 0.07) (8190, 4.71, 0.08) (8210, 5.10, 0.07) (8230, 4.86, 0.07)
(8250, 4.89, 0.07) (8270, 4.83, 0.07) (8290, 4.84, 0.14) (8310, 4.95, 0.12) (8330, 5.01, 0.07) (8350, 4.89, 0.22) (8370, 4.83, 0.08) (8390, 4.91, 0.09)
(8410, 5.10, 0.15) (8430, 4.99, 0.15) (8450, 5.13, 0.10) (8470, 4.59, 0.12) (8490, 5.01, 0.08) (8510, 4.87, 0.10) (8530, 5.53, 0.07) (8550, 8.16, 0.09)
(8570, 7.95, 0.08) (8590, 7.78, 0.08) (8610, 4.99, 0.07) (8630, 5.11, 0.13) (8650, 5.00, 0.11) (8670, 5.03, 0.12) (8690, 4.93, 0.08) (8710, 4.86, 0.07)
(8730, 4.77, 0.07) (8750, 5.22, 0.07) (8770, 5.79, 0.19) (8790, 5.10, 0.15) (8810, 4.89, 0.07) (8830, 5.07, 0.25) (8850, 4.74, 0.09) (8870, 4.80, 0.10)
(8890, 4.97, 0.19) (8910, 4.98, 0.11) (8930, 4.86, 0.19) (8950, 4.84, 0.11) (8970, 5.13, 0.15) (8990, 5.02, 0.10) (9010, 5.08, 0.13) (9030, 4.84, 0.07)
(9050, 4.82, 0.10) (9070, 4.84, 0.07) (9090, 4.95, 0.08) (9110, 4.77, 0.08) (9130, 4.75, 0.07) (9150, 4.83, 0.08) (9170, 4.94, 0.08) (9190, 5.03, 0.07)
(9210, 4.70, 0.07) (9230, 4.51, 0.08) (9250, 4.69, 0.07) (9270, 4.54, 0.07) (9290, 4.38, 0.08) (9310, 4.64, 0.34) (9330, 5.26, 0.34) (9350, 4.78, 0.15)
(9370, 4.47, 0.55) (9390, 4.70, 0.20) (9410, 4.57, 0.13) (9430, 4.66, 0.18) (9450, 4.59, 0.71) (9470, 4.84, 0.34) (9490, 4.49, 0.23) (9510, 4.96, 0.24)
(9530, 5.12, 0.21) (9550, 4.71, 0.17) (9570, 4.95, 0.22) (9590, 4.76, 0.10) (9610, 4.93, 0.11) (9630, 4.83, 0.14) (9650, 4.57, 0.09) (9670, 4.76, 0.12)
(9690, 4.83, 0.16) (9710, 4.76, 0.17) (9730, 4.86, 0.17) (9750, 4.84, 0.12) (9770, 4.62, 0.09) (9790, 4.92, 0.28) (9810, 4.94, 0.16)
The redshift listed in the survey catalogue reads 0.304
